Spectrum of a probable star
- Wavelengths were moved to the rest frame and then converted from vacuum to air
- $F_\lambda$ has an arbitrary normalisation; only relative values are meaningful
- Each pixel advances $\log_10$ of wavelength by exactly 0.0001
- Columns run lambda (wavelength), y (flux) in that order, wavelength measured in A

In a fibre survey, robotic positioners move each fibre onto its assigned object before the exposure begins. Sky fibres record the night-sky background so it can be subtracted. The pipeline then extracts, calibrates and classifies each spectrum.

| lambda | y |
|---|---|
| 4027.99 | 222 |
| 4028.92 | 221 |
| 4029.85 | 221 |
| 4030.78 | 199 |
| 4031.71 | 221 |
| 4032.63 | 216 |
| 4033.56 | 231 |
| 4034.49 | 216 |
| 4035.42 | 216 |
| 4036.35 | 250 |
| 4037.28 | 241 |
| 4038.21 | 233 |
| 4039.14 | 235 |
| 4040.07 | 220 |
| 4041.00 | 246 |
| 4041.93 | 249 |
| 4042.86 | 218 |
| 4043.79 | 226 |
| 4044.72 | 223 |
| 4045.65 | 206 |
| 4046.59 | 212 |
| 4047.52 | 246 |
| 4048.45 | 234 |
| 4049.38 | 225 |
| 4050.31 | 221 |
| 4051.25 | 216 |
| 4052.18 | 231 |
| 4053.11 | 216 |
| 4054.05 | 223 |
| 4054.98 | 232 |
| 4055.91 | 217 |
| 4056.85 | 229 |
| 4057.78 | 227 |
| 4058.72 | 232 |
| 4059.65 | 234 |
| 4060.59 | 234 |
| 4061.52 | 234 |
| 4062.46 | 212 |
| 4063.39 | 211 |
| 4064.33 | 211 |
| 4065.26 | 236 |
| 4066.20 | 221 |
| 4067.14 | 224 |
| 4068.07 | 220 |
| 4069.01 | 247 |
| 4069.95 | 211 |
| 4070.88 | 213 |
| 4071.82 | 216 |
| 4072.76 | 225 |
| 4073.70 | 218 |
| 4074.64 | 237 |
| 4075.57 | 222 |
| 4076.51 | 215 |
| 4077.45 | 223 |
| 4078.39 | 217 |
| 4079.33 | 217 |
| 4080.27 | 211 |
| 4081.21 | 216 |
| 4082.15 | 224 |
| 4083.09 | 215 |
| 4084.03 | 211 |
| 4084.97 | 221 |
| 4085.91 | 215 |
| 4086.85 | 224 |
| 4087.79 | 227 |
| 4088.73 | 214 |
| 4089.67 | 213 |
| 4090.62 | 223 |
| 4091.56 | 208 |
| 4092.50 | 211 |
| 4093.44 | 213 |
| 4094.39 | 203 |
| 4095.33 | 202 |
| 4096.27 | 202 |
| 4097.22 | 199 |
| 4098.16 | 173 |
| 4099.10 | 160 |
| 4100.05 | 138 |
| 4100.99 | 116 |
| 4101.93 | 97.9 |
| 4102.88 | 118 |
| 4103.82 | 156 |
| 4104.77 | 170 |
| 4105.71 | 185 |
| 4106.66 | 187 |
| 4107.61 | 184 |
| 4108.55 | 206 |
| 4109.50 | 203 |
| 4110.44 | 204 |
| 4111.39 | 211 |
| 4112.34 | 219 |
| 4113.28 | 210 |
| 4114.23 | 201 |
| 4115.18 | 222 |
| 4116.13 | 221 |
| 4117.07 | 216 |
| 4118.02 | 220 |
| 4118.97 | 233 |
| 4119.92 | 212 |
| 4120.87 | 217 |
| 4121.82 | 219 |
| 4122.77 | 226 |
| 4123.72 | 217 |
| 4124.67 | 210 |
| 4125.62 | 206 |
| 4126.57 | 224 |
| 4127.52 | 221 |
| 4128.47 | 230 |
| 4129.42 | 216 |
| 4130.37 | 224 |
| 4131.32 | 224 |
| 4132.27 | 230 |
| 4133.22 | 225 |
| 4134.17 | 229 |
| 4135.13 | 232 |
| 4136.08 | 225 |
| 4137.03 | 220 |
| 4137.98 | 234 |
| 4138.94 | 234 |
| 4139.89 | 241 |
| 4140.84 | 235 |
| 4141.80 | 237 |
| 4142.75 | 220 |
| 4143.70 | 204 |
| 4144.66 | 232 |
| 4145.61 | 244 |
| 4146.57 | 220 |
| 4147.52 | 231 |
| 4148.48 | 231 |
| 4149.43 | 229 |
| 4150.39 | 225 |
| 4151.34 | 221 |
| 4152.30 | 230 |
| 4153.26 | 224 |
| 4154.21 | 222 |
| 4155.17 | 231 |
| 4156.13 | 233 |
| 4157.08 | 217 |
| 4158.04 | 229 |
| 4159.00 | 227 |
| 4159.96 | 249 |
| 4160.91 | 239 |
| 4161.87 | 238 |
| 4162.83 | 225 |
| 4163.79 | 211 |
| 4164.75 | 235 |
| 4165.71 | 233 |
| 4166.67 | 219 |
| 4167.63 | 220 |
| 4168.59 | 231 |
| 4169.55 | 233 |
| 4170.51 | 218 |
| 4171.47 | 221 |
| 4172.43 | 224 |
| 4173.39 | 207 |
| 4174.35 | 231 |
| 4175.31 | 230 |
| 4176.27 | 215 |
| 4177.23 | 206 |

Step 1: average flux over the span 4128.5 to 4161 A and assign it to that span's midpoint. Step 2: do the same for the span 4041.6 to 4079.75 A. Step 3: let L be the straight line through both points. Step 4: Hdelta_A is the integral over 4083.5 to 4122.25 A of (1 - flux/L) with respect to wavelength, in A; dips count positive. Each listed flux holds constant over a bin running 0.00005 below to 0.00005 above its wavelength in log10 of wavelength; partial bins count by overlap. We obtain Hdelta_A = 5.0 A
